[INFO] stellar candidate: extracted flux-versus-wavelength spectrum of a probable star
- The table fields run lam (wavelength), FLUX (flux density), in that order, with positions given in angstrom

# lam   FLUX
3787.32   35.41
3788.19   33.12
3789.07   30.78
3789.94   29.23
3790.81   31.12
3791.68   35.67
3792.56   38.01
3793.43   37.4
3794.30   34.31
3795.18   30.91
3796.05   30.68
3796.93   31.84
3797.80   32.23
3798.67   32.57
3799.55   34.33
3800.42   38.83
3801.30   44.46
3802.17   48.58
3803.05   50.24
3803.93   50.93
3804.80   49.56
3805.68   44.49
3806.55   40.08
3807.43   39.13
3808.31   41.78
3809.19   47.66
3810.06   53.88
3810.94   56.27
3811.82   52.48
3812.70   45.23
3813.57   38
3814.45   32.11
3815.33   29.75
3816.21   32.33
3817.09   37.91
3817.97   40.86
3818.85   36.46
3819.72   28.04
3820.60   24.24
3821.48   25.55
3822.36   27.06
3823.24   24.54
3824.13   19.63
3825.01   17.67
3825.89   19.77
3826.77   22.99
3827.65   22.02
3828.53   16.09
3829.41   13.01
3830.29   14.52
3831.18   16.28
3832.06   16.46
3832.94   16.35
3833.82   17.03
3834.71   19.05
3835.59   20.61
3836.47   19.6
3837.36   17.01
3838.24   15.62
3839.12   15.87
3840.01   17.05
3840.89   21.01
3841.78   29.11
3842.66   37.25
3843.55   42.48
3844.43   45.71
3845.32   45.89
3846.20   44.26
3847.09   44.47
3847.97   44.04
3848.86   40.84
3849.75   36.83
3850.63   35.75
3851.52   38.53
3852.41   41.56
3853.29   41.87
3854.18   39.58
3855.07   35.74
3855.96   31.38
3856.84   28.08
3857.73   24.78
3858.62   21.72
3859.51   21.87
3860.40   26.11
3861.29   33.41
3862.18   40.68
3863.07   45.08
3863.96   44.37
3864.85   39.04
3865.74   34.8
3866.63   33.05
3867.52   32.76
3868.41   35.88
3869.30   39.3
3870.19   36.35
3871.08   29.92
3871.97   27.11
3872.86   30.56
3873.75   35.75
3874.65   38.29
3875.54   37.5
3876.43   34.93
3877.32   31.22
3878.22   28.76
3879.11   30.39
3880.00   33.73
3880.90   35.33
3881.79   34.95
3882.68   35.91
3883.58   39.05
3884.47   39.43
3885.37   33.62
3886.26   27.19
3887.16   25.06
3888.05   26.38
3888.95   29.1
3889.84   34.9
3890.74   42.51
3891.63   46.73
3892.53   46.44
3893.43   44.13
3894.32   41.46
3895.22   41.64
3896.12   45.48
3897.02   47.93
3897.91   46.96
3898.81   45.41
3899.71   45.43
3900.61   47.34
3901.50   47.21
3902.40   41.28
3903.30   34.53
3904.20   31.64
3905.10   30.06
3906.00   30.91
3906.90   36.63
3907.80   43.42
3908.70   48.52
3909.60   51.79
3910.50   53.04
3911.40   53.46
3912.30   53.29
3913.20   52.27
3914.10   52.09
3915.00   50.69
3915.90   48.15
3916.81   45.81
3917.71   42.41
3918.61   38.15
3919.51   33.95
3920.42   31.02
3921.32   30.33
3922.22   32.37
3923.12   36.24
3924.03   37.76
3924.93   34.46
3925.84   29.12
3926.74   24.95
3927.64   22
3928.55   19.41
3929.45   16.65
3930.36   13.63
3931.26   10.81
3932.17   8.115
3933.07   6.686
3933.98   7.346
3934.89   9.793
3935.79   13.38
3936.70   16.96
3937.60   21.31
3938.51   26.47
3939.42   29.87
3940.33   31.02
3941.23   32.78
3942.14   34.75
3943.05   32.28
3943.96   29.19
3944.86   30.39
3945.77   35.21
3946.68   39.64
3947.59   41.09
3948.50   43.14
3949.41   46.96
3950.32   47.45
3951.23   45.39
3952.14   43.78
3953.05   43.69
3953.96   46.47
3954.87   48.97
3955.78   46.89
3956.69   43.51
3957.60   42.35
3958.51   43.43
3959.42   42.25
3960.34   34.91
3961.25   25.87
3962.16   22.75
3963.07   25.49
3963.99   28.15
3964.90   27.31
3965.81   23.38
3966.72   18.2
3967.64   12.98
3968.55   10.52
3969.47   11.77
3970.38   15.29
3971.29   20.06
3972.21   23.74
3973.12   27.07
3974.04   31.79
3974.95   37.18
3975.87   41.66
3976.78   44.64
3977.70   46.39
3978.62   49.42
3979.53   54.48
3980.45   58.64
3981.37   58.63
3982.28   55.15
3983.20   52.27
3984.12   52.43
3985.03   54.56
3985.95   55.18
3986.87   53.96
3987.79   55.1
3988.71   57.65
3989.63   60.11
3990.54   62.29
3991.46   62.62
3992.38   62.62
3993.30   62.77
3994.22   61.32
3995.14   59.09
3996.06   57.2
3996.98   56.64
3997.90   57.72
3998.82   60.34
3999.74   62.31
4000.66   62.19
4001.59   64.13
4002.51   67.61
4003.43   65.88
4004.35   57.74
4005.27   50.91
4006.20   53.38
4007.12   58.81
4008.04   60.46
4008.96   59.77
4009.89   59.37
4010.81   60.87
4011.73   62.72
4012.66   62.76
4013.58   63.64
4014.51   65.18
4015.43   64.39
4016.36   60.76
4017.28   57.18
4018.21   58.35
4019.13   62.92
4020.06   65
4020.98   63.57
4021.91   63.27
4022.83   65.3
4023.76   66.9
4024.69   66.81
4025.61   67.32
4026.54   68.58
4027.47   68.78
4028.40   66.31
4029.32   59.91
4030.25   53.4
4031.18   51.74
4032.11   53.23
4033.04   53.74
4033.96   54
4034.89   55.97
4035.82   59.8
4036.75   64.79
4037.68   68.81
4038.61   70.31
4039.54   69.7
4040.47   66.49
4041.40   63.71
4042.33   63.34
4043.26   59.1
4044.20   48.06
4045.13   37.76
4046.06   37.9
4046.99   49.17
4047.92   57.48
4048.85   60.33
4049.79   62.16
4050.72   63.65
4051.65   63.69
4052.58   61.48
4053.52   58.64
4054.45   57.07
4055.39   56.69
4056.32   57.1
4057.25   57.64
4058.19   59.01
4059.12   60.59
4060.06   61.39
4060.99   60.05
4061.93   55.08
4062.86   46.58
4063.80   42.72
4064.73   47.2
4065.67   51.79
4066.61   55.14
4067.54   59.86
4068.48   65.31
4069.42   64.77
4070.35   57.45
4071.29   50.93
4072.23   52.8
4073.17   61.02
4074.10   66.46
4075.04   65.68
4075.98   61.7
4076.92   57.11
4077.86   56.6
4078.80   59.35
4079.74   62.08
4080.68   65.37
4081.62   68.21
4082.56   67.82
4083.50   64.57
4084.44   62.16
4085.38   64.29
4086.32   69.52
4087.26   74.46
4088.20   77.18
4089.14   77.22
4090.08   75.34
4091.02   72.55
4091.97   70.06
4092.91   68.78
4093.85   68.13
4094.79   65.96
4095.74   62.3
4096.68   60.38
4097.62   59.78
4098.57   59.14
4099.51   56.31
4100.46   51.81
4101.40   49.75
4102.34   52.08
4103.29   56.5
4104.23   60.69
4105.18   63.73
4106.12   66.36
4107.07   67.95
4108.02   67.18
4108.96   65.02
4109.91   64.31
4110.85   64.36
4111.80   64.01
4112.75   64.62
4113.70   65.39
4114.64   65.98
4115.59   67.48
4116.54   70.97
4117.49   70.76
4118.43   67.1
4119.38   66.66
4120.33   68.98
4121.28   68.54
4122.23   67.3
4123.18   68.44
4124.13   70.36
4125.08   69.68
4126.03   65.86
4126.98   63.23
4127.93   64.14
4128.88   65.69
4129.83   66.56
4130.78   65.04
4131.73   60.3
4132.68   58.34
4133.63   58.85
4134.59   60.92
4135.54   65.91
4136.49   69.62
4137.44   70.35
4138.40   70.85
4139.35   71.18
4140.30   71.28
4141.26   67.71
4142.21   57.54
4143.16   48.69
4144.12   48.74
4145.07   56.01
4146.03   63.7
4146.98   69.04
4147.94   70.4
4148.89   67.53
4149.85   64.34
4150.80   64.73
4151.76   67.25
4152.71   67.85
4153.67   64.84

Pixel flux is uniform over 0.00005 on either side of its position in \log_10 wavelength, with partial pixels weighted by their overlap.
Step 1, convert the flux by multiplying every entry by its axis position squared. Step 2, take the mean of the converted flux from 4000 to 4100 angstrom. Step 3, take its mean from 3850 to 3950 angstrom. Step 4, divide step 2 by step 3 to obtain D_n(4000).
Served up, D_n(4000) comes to 1.90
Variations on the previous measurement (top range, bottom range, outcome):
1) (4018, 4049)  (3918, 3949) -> 2.37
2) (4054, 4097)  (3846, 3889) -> 1.99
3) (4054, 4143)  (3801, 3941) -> 2.10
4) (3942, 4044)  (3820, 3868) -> 1.91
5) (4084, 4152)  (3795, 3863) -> 2.31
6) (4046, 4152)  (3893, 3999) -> 1.74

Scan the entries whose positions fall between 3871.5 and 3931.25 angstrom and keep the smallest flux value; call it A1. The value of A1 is 13.63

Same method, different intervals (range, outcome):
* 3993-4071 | 37.76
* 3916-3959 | 6.686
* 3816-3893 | 13.01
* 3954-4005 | 10.52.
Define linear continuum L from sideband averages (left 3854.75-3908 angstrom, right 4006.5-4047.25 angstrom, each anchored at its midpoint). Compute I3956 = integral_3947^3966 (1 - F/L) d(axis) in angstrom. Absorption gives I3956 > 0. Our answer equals 3.7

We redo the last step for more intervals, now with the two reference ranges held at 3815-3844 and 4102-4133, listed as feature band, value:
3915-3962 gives 8.51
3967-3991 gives 1.72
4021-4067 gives -3.50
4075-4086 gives -0.54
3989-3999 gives -2.71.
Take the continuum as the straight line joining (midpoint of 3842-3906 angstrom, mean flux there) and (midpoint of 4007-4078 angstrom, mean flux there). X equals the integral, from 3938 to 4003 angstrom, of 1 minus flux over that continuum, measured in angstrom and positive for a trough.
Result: 9.3 angstrom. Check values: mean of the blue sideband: 37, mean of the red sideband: 59.4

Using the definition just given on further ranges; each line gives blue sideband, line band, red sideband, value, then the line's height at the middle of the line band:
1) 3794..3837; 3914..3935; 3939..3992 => 5.1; 37.6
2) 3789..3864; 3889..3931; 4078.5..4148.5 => 2.6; 42.2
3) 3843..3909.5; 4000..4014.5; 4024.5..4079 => -2.1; 53.1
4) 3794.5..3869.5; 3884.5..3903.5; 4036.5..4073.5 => -0.1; 39.8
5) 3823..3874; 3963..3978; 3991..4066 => 7.2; 49.9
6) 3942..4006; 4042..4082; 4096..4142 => -0.5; 56.6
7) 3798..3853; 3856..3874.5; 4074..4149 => 2.1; 37.2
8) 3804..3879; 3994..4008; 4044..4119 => -2.2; 51.5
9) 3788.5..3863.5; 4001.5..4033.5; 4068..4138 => -4.0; 54.7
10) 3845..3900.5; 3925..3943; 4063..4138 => 9.7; 43.9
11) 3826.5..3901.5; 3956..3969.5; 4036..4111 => 5.2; 46.3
